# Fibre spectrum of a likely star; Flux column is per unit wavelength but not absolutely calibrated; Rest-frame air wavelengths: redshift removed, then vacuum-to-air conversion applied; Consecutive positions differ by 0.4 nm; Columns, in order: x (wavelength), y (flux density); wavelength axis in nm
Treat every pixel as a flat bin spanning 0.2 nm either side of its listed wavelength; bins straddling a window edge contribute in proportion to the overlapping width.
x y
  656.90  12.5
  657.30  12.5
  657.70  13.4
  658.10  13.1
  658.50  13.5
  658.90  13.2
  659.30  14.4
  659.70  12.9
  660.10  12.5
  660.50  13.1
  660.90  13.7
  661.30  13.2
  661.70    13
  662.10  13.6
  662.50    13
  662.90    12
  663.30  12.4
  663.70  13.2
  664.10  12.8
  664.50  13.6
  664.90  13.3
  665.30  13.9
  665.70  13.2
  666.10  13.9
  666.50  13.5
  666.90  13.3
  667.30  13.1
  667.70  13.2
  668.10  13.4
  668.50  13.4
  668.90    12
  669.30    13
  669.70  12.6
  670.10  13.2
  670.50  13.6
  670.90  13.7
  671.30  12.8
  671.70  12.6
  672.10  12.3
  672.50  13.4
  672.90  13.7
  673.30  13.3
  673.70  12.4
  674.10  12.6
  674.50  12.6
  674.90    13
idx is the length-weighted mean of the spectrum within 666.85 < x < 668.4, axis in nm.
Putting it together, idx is 13.3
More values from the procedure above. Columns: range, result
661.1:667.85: 13.2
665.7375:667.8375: 13.4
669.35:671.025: 13.2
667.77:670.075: 12.9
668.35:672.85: 13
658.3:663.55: 13.1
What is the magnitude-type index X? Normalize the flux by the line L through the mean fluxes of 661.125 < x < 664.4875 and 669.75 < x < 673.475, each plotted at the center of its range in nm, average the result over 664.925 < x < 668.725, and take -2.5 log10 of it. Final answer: -0.03 mag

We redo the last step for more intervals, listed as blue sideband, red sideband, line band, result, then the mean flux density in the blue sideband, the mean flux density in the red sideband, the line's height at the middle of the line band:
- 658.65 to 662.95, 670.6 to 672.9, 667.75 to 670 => 0.01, 13.2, 13.1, 13.1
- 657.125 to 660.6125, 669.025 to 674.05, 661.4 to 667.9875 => -0.01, 13.2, 13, 13.1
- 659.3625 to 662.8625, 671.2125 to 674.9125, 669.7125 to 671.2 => -0.03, 13.1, 12.9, 12.9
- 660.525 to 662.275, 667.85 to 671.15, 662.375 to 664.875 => 0.03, 13.3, 13.1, 13.3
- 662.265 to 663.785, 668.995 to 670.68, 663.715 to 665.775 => -0.05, 12.6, 13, 12.7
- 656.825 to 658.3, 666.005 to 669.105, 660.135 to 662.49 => -0.02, 12.9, 13.2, 13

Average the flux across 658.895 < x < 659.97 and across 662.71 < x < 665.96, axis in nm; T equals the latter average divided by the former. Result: 0.97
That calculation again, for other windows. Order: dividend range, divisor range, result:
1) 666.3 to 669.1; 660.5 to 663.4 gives 1.01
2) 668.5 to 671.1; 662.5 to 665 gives 1.01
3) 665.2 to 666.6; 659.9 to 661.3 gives 1.04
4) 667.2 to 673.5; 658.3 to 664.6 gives 1.00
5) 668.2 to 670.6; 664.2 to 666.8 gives 0.96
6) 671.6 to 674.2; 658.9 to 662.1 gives 0.97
